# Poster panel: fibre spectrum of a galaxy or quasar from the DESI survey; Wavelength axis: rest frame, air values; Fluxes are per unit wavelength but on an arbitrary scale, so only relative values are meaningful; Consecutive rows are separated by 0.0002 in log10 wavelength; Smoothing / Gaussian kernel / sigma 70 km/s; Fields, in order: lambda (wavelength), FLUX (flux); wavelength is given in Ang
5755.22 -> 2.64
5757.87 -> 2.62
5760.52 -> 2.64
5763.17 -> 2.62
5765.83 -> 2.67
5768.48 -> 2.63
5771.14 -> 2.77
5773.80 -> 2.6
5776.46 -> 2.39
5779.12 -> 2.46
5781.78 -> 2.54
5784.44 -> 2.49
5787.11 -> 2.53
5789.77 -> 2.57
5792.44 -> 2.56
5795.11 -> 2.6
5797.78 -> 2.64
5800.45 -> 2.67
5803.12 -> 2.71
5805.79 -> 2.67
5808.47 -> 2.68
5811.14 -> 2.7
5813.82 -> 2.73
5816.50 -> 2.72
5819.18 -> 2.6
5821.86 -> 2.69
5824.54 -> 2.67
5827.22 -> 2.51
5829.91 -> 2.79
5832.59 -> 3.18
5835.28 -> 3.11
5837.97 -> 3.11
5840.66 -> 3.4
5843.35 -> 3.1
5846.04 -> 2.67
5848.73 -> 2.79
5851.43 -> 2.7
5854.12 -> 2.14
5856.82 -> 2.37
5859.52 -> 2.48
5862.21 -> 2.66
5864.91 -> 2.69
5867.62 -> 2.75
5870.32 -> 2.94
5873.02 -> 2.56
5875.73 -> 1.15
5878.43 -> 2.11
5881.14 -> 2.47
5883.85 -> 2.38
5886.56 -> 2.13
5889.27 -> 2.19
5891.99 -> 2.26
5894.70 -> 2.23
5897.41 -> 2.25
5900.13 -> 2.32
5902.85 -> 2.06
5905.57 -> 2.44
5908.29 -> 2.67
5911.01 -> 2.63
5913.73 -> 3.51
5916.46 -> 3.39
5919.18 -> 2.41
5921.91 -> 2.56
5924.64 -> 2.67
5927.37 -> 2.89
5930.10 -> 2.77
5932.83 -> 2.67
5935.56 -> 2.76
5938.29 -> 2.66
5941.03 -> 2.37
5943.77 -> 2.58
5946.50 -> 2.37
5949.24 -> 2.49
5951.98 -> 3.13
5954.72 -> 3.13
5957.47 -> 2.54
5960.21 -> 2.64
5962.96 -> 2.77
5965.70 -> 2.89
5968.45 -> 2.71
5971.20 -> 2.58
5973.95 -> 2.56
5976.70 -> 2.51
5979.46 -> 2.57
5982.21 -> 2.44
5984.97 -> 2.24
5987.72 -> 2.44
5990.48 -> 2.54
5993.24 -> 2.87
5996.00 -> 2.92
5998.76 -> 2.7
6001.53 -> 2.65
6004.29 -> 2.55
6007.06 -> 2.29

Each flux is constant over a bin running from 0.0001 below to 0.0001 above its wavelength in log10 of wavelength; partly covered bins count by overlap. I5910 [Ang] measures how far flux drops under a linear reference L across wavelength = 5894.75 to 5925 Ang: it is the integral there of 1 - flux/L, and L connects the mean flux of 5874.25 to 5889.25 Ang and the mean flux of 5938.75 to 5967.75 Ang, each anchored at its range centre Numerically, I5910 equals -3.9 Ang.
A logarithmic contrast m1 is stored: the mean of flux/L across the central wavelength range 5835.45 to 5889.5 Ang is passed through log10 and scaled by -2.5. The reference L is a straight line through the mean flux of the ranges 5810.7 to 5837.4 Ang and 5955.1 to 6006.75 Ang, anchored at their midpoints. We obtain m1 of 0.076 mag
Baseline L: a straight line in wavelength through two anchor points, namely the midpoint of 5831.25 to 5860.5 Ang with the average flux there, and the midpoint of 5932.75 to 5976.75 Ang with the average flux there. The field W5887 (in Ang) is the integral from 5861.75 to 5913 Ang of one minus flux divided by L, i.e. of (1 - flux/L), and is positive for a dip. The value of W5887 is 7.3 Ang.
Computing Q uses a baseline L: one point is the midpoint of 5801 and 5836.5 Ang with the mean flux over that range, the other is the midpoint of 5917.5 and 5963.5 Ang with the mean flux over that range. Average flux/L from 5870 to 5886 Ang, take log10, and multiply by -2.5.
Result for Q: 0.22 mag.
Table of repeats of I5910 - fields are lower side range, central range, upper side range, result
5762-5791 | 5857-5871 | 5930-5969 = -0.2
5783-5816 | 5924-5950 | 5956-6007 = -0.1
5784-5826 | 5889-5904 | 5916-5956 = 2.6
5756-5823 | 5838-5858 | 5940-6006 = -1.1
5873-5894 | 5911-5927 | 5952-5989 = -3.7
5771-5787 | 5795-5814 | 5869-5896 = -1.7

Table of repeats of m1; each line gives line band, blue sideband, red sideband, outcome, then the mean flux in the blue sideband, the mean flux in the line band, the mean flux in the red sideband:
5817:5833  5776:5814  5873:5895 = -0.12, 2.6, 2.71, 2.14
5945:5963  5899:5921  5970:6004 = -0.04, 2.68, 2.72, 2.58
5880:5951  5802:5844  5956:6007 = 0.06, 2.83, 2.55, 2.61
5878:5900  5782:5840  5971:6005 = 0.17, 2.72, 2.26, 2.58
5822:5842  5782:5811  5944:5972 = -0.12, 2.61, 2.95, 2.72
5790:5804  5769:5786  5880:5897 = -0.06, 2.54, 2.63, 2.27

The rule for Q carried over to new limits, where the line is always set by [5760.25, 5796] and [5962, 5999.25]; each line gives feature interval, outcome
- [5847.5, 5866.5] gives 0.02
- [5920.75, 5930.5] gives -0.05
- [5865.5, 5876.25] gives 0.06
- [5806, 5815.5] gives -0.05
